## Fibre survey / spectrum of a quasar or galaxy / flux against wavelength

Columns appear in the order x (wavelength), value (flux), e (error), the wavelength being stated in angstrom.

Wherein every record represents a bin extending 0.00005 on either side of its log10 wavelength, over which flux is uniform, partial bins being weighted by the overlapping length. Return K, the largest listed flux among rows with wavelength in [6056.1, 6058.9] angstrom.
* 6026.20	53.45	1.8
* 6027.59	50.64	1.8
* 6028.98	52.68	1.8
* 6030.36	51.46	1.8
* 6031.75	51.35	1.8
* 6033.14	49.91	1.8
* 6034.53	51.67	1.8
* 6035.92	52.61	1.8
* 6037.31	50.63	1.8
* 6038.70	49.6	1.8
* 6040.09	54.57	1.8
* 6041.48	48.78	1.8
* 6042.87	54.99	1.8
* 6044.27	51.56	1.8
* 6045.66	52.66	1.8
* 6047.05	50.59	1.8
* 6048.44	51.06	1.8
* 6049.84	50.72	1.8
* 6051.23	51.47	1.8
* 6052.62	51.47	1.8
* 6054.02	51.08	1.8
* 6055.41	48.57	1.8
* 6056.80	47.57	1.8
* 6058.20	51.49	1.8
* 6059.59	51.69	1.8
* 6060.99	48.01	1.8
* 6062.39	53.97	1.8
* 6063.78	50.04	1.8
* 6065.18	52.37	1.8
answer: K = 51.49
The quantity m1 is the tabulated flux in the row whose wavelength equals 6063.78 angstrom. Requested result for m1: 50.04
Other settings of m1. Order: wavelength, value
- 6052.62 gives 51.47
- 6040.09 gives 54.57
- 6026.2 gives 53.45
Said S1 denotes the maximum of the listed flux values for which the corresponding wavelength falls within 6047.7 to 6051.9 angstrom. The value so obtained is 51.47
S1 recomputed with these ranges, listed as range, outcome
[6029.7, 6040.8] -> 54.57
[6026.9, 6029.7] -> 52.68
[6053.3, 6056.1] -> 51.08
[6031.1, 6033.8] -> 51.35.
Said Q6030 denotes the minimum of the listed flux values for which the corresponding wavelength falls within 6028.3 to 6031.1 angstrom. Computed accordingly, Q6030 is 51.46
